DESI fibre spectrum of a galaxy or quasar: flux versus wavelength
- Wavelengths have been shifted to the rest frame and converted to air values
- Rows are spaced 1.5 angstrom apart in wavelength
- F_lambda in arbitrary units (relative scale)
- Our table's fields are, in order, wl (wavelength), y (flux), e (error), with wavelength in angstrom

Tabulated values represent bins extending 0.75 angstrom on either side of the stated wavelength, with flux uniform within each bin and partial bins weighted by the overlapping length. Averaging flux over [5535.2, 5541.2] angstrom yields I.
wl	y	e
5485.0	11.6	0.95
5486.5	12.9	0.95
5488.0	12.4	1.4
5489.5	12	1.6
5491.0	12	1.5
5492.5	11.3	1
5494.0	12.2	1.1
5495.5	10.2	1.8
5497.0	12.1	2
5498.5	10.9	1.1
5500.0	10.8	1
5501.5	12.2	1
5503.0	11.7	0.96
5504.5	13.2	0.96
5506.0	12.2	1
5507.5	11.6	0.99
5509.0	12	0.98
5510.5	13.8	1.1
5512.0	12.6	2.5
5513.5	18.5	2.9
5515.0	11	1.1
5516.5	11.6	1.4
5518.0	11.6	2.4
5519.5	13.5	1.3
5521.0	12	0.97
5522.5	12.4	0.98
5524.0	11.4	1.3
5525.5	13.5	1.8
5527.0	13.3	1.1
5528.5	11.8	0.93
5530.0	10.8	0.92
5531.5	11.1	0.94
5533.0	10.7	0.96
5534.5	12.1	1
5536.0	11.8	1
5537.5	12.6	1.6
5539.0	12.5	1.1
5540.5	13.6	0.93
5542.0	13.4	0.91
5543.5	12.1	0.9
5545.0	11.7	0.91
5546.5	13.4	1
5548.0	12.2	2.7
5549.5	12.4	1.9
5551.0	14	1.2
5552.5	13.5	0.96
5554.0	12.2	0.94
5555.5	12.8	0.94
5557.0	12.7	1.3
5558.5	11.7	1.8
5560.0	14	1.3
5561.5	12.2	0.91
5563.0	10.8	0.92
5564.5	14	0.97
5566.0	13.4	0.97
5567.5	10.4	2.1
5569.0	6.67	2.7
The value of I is 12.6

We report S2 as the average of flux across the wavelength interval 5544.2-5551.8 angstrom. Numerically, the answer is 12.7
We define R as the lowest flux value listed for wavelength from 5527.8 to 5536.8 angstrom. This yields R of 10.7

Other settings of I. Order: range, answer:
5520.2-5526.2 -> 12.3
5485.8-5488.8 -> 12.6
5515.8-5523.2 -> 12.2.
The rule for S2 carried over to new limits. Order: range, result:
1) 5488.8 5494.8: 11.9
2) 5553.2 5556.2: 12.5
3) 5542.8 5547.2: 12.4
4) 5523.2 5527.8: 12.7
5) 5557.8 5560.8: 12.9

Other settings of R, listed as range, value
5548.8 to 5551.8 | 12.4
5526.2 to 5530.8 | 10.8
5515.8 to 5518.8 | 11.6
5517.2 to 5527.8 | 11.4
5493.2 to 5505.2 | 10.2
